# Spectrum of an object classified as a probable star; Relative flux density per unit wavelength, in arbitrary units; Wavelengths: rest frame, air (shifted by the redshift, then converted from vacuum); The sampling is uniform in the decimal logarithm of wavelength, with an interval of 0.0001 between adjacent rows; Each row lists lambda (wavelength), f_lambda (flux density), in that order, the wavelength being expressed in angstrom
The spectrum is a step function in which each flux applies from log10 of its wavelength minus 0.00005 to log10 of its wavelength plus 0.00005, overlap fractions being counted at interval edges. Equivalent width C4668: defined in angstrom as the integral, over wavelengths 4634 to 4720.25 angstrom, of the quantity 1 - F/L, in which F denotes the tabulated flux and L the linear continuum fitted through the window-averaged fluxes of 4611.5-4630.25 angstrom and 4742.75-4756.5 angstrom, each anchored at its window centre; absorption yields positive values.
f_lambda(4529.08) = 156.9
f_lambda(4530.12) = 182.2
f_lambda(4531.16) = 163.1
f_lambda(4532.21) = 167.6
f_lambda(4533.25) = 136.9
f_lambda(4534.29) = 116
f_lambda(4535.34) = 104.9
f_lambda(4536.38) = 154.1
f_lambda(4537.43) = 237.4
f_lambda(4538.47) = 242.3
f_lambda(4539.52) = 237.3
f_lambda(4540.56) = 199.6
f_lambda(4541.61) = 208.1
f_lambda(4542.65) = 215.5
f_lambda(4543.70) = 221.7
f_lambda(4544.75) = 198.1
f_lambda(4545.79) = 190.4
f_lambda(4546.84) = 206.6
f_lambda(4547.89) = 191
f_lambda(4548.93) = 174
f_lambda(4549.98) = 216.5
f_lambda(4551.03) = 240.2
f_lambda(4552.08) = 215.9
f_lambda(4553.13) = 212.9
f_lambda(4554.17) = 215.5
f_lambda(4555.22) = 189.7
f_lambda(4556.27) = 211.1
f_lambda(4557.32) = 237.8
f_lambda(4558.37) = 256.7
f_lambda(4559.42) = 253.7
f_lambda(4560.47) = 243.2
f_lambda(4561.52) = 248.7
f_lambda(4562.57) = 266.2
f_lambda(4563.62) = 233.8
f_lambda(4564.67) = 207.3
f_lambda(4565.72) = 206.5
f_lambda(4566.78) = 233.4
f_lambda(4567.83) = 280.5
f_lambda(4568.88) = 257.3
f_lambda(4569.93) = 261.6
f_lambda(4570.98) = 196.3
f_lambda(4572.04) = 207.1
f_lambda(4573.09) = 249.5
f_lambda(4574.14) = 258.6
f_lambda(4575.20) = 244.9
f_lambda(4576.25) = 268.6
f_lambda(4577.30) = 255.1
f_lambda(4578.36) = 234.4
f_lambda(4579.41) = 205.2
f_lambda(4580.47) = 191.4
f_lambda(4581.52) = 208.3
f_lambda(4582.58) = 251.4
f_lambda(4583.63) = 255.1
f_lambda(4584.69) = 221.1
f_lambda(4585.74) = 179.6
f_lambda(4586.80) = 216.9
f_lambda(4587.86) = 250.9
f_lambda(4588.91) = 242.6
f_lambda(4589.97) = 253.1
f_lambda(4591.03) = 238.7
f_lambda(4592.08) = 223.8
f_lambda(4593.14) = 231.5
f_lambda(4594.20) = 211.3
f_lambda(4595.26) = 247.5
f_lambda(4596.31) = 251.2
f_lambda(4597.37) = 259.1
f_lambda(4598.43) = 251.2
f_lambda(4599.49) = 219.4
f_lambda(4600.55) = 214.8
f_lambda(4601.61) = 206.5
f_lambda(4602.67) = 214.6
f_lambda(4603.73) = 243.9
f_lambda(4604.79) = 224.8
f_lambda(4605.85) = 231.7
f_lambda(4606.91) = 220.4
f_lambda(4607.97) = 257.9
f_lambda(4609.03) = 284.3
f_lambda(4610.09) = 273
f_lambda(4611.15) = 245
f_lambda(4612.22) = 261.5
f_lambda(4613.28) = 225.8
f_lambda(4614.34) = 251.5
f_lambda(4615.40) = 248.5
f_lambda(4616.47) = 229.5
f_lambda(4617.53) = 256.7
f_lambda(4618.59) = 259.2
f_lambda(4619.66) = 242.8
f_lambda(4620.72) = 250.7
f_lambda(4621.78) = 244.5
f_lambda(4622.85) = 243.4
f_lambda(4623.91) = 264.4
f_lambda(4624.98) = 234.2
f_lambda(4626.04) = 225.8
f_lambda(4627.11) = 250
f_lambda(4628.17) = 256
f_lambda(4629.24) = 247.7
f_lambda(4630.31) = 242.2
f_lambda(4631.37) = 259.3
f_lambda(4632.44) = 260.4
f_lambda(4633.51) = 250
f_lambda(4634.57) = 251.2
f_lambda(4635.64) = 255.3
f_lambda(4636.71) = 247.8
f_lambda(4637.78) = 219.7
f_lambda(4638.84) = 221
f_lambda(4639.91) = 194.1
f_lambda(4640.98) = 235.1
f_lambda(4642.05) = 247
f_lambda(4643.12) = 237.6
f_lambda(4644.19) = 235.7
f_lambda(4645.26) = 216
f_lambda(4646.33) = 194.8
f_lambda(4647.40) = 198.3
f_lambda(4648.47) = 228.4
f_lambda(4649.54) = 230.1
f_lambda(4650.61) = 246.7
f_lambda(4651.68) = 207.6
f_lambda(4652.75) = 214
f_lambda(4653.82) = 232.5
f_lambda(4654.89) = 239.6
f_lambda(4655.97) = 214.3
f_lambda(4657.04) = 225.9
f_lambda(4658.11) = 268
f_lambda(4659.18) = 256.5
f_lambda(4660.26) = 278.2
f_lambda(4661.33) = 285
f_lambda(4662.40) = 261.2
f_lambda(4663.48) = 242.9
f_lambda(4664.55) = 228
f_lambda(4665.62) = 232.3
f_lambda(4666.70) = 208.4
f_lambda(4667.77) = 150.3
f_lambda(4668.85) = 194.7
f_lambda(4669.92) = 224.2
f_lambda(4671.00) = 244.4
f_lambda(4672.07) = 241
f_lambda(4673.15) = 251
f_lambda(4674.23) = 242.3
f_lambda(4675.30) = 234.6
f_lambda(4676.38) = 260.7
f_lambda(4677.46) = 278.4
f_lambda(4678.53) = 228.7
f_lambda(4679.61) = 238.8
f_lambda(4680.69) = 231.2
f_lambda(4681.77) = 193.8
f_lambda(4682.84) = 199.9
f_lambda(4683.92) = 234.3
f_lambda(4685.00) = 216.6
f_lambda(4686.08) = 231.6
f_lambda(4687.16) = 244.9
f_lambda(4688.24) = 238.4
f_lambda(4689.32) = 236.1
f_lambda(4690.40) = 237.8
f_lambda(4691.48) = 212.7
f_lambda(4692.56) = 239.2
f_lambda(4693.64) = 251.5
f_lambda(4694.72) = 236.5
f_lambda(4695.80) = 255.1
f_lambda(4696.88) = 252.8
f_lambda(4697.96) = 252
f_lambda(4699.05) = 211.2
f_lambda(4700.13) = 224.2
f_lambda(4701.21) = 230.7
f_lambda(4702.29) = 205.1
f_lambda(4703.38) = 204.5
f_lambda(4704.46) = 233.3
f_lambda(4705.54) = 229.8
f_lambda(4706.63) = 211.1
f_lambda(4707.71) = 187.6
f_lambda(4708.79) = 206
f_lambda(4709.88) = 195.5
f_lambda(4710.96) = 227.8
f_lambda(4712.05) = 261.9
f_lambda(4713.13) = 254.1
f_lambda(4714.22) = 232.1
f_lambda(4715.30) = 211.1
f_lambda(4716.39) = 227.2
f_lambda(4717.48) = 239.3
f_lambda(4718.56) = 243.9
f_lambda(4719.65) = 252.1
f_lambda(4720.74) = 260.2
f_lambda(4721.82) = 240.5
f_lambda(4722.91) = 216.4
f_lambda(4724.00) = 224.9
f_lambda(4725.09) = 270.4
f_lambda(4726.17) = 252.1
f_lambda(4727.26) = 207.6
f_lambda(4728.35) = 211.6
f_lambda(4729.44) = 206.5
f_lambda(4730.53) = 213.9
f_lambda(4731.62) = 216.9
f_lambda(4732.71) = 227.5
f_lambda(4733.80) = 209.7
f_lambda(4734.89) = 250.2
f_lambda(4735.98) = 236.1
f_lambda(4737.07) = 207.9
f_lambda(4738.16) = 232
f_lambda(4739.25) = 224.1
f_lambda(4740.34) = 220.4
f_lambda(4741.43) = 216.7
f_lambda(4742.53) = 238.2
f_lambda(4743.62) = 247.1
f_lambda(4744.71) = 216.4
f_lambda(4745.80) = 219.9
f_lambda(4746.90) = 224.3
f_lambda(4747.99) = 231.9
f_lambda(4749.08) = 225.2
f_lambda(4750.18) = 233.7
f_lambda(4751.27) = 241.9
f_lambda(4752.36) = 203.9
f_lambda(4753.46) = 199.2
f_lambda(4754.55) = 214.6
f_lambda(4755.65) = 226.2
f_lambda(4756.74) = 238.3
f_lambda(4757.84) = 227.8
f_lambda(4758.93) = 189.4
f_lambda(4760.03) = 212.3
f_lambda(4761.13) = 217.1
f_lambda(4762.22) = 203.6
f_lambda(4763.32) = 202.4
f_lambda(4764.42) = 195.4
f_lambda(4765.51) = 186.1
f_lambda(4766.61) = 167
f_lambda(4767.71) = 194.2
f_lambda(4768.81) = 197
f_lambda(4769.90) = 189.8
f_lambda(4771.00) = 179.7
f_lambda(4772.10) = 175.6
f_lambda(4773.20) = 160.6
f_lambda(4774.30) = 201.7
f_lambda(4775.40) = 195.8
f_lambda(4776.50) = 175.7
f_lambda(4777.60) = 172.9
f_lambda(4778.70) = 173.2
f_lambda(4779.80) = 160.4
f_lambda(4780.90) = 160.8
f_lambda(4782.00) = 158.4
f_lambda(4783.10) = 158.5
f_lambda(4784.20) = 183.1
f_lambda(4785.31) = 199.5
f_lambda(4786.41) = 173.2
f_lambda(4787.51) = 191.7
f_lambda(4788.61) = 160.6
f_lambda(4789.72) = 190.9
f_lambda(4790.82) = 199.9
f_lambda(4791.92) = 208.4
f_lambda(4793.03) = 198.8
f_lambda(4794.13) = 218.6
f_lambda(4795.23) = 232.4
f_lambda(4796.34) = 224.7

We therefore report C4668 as 2.0 angstrom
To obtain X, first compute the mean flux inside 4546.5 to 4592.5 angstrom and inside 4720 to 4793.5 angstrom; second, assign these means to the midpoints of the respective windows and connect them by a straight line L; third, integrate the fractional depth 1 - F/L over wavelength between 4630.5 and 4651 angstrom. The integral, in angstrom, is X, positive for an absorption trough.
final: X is -1.10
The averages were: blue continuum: 230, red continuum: 207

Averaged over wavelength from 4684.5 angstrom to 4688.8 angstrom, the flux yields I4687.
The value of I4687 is 233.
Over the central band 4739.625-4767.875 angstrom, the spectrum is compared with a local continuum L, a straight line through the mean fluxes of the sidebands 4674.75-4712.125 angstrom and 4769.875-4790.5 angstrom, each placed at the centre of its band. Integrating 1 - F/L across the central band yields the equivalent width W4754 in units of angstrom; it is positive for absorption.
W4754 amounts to -3.3 angstrom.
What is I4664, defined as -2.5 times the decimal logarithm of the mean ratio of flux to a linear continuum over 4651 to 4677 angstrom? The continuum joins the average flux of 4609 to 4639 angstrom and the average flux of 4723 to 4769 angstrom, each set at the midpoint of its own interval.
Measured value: 0.02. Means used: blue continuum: 248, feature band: 235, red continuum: 219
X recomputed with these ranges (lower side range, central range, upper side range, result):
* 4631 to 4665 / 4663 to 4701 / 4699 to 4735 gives 0.0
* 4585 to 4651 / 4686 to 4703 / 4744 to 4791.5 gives -1.4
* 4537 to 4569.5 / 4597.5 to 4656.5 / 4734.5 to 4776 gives -4.8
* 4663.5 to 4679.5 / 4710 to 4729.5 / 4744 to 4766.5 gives -1.2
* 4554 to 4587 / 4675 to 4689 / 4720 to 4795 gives -1.0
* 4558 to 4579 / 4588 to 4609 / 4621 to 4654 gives 0.4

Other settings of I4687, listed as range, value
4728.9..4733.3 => 216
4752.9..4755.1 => 207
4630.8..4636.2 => 255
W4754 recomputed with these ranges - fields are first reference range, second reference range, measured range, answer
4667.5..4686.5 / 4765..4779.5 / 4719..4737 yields -2.38 angstrom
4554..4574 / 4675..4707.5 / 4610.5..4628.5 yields -1.00 angstrom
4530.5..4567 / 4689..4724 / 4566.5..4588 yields -2.36 angstrom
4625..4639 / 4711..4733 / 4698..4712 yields 1.11 angstrom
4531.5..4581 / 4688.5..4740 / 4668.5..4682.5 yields -0.59 angstrom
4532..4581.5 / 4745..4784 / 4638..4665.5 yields -3.32 angstrom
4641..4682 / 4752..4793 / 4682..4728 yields -3.08 angstrom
